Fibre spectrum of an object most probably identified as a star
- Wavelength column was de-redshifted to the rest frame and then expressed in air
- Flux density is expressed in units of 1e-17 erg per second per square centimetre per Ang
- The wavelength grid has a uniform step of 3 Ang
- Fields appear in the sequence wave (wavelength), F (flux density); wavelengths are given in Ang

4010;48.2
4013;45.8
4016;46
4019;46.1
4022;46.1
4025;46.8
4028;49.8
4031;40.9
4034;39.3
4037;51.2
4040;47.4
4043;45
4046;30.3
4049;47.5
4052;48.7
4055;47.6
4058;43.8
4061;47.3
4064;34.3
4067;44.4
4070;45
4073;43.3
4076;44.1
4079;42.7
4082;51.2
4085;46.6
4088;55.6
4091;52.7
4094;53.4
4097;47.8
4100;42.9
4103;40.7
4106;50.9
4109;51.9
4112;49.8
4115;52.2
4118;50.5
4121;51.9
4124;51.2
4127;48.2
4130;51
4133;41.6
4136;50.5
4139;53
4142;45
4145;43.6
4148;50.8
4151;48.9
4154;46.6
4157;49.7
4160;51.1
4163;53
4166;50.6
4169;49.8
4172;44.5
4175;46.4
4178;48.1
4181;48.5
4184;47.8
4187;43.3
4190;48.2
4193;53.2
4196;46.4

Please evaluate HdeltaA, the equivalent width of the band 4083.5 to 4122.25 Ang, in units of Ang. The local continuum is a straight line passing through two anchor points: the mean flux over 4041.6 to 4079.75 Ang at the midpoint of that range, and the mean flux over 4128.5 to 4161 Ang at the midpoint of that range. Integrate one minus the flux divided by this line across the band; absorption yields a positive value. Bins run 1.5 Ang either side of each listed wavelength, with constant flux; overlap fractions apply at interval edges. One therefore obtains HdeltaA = -3.3 Ang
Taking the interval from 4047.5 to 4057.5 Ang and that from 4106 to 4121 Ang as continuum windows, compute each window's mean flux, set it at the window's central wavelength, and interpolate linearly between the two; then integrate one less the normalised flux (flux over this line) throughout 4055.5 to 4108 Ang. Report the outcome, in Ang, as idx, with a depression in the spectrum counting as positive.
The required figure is 3.1 Ang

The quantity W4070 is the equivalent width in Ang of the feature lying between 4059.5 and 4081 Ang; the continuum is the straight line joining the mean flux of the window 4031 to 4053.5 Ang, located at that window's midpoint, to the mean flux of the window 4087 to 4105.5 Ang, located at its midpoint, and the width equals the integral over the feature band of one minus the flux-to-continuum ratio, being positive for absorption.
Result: 1.5 Ang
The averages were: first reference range 44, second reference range 48.8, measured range 43.2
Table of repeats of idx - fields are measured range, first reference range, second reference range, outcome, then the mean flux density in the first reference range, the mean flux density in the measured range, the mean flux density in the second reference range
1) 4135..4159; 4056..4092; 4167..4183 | -0.7 Ang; 45.8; 48.5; 47.6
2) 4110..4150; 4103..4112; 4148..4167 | 0.4 Ang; 49.3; 49.2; 50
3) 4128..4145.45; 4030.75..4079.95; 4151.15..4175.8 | 0.0 Ang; 43.8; 47.7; 49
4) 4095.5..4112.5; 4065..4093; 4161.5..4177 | 0.2 Ang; 47.2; 47.2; 48.8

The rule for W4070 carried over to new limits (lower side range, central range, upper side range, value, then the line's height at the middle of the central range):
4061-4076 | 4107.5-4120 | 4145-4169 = -1.3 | 46.2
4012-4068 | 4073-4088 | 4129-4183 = -0.3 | 46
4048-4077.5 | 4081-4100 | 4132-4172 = -2.0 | 45.8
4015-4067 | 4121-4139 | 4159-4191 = -0.8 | 47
